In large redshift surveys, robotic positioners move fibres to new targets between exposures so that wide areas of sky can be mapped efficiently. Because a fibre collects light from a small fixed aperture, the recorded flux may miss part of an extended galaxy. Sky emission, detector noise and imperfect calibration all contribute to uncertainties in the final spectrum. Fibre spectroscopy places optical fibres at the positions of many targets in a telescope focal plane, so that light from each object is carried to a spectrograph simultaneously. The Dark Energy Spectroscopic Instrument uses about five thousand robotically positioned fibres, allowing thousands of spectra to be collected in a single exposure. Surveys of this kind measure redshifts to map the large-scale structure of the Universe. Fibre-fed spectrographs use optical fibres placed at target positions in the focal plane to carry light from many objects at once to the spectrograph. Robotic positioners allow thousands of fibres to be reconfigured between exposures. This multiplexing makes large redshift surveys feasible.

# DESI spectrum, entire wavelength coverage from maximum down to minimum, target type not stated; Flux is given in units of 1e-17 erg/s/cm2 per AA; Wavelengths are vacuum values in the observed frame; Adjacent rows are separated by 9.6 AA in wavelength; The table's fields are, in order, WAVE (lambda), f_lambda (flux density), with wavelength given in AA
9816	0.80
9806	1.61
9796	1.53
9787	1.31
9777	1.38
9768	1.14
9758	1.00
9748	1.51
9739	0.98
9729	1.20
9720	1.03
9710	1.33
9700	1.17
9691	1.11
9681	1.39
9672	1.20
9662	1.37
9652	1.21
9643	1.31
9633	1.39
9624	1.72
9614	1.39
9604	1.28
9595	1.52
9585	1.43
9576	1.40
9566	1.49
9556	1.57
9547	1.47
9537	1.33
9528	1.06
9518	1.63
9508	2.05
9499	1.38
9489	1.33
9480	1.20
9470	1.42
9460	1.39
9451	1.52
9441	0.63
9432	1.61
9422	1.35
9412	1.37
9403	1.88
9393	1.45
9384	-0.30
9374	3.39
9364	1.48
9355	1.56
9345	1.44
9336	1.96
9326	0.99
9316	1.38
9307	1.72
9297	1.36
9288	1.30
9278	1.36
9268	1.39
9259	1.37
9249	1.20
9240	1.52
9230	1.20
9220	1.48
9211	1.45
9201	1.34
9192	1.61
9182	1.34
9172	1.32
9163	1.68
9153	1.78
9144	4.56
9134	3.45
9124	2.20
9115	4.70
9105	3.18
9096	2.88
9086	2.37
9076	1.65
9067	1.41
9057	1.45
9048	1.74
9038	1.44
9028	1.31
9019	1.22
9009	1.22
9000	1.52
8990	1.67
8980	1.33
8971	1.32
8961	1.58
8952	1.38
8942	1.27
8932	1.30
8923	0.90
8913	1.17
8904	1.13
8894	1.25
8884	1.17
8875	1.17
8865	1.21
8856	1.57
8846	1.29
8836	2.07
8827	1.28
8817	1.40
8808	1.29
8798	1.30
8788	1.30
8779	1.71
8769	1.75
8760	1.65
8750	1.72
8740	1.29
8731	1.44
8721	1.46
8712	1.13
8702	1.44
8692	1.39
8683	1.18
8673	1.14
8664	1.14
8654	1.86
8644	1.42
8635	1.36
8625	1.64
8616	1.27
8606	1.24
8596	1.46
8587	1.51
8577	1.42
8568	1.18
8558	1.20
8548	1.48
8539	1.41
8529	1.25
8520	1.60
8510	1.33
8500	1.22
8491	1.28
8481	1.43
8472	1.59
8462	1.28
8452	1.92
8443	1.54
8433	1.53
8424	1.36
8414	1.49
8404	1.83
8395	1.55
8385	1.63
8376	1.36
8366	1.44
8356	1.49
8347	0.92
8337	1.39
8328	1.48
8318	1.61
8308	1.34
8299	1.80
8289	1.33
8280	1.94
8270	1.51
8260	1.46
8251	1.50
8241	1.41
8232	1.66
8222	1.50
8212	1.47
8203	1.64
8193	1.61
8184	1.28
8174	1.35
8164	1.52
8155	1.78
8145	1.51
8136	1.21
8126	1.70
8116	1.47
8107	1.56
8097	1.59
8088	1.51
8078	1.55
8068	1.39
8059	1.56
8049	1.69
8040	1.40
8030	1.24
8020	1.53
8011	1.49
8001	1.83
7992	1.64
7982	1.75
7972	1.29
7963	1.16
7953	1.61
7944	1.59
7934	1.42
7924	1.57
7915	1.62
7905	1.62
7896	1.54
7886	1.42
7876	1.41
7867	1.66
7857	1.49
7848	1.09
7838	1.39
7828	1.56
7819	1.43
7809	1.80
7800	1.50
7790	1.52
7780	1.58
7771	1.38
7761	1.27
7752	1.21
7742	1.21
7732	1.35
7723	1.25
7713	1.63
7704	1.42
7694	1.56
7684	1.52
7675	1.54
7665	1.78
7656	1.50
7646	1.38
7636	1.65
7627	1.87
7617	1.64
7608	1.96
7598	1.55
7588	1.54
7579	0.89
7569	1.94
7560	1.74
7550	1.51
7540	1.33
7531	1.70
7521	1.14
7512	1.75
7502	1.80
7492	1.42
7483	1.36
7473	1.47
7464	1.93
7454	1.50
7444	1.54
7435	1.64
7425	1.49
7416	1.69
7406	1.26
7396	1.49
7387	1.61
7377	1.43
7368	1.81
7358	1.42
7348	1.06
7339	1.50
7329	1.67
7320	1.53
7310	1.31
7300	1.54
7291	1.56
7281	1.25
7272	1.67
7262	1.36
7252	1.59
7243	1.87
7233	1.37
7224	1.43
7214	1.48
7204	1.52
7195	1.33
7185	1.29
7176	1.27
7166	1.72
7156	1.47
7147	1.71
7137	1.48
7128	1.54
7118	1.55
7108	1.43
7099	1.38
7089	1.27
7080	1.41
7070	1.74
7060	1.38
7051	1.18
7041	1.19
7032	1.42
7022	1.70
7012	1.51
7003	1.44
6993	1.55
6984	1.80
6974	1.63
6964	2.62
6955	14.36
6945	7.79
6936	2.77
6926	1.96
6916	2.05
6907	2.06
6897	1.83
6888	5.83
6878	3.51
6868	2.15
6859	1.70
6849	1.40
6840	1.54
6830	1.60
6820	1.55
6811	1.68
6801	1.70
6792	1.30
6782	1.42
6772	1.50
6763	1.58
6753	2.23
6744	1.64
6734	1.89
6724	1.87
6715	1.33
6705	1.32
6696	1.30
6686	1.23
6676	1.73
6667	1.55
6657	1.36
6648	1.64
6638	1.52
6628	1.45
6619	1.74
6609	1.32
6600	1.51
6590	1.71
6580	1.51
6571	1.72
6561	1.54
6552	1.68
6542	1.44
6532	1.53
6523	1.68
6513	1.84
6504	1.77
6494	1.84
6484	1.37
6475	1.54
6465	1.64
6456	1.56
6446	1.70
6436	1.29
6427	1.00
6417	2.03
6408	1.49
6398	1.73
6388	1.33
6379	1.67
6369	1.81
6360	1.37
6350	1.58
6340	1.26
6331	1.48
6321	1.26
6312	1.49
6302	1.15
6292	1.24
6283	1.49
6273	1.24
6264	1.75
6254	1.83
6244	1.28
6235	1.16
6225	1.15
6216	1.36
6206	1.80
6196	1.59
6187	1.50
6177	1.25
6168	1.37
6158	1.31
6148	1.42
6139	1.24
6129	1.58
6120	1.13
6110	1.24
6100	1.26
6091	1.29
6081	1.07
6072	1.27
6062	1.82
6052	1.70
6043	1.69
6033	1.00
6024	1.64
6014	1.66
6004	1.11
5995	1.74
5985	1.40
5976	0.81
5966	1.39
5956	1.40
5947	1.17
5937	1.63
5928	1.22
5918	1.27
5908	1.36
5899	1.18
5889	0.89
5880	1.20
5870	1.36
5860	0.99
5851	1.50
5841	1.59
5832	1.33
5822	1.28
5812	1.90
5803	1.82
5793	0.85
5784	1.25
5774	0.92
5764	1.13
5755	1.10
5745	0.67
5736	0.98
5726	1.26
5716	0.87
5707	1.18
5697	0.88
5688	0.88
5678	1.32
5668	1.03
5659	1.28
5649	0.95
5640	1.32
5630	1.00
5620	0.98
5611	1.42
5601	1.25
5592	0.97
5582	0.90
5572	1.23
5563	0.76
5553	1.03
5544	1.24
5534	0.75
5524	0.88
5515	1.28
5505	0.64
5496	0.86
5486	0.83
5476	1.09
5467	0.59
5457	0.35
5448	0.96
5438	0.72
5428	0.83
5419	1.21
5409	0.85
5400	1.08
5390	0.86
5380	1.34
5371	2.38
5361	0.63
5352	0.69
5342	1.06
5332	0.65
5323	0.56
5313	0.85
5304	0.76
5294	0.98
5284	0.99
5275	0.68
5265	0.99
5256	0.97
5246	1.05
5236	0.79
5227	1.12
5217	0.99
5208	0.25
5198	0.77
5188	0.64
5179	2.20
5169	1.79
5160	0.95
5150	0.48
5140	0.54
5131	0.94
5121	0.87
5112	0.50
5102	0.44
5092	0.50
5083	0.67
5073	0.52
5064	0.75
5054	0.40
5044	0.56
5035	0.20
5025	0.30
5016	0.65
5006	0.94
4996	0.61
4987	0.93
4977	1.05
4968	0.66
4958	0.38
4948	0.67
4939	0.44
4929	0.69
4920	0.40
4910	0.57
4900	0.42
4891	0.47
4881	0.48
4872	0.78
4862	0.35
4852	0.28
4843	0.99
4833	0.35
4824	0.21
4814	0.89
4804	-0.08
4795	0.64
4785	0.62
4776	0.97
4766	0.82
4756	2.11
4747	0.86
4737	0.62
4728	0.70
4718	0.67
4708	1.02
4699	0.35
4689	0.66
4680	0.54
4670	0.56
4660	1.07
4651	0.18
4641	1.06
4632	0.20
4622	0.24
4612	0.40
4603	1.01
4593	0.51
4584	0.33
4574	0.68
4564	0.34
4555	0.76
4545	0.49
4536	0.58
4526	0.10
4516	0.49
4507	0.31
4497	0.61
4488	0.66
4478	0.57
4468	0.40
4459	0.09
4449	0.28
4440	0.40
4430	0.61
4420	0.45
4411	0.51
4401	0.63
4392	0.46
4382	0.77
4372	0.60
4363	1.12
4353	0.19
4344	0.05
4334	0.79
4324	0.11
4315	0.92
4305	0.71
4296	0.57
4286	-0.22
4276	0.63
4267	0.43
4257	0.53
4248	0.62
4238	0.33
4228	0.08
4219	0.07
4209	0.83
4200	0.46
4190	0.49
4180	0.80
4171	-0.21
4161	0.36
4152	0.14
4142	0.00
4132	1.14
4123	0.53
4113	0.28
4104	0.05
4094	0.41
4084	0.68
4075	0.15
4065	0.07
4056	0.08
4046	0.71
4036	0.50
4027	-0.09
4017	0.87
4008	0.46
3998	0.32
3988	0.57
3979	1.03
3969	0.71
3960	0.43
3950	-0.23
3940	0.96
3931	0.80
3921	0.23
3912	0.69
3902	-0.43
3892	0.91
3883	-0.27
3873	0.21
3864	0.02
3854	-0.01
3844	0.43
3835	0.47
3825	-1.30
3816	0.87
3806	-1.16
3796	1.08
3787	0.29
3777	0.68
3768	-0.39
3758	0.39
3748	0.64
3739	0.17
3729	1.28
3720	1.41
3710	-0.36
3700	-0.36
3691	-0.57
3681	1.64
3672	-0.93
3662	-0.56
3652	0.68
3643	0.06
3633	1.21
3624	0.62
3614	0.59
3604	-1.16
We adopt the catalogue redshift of 0.39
